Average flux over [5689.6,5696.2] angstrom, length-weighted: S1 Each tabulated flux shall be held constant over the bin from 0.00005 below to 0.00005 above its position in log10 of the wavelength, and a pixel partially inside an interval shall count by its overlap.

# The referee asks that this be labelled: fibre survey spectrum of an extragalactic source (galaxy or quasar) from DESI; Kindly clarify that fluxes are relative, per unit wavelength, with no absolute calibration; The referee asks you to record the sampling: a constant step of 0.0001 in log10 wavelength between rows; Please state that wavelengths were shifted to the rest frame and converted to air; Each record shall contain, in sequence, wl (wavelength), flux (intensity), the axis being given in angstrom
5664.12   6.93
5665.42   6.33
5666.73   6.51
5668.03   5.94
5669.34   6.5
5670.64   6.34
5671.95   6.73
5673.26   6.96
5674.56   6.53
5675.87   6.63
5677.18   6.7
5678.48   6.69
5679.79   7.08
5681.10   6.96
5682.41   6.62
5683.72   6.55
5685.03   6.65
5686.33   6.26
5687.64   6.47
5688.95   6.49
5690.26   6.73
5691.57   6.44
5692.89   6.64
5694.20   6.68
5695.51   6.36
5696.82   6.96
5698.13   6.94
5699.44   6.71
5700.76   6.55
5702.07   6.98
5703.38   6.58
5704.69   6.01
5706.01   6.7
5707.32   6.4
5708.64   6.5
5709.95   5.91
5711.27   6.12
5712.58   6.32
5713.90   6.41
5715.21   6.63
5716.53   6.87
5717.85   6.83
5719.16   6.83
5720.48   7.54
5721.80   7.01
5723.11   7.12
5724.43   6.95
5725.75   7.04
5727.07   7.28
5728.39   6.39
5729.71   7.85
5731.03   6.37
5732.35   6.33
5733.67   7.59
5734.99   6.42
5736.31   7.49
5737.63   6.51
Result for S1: 6.57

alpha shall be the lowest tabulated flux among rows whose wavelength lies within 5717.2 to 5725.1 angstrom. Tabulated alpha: 6.83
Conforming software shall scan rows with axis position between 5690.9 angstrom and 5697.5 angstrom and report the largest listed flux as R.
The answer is 6.96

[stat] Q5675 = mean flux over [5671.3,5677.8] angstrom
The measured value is 6.71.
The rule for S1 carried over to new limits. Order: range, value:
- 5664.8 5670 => 6.32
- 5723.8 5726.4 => 6.99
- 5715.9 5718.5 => 6.84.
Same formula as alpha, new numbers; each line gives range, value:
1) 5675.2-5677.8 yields 6.63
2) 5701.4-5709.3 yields 6.01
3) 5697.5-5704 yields 6.55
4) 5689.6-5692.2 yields 6.44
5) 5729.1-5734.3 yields 6.33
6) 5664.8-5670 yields 5.94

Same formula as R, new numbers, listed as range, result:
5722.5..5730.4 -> 7.85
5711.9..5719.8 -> 6.87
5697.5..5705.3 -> 6.98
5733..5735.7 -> 7.59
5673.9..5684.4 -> 7.08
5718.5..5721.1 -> 7.54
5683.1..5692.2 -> 6.73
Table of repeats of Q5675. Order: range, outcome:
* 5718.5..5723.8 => 7.13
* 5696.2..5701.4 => 6.79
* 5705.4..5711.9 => 6.32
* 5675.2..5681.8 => 6.81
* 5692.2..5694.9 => 6.64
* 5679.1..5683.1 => 6.87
